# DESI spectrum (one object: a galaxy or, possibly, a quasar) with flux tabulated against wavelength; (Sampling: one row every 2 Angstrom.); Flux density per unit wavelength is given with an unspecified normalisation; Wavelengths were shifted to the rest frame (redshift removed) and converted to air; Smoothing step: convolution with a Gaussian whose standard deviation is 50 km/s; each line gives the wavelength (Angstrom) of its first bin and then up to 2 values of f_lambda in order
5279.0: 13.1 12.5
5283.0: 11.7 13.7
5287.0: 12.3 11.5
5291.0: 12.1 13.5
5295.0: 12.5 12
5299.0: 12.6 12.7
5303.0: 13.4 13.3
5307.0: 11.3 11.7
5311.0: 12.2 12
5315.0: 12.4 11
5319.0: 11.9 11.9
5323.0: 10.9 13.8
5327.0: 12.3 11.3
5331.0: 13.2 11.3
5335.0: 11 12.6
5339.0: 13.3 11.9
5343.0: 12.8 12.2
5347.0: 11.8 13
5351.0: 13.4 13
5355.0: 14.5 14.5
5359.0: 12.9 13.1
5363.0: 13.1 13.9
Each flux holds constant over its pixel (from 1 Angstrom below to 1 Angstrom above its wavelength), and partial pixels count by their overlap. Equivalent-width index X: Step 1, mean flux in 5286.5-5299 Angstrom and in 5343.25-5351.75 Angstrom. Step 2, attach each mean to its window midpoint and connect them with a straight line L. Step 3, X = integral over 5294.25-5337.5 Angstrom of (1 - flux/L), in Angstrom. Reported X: 1.05 Angstrom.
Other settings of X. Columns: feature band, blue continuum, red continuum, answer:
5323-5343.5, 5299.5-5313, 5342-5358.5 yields 0.9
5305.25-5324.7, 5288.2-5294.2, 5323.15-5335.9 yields 0.6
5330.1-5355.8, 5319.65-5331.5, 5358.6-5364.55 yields 0.1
